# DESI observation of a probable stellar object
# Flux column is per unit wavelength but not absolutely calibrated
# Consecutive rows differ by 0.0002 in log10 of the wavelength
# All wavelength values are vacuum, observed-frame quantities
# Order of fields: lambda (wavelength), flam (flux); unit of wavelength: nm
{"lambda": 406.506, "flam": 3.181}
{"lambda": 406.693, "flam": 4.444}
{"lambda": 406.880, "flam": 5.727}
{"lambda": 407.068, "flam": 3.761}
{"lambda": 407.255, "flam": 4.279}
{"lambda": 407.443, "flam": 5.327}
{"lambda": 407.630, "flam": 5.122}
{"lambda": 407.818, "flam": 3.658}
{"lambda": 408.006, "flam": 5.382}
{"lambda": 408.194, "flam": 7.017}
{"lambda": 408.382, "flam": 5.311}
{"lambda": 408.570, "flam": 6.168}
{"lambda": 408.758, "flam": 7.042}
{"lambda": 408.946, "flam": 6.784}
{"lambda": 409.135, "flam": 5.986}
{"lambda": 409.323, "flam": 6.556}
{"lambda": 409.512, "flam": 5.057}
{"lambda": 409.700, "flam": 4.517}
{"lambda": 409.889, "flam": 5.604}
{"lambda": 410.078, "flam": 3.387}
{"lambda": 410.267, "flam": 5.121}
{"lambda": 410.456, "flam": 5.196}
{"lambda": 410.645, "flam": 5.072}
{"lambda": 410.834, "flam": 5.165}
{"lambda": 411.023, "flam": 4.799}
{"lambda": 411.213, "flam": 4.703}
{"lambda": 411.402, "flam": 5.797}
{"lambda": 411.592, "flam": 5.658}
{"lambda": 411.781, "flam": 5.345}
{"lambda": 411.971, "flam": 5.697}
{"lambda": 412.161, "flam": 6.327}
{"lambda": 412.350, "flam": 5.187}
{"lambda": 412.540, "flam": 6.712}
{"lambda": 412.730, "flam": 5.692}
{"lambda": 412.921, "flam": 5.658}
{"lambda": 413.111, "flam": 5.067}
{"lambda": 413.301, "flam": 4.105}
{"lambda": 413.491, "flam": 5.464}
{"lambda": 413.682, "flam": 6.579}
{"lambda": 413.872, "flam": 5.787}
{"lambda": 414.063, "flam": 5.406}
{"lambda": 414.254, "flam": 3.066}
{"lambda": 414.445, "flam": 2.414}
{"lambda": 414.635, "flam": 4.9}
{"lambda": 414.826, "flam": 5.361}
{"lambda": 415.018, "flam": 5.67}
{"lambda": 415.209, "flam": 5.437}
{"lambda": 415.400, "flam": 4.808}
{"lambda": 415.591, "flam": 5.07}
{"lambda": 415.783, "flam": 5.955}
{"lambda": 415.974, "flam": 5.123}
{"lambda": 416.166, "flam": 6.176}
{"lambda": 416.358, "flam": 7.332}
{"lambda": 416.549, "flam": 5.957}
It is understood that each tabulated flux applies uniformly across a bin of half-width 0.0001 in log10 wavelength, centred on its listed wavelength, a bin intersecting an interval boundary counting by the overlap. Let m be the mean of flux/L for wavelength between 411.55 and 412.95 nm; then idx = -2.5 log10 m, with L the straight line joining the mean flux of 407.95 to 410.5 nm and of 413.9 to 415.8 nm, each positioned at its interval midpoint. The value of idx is -0.12 mag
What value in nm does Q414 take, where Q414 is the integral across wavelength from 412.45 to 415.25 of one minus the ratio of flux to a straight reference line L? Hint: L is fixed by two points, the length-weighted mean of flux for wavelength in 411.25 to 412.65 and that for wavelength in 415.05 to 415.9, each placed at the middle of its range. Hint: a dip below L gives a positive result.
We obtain 0.20 nm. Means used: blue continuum 5.77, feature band 5.14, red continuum 5.34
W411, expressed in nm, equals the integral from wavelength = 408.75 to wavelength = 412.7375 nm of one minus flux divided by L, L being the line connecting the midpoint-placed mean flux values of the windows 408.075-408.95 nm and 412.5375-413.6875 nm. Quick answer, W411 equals 0.30 nm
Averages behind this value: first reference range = 6.4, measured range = 5.48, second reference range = 5.44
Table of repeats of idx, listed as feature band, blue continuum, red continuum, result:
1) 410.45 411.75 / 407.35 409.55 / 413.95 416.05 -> 0.04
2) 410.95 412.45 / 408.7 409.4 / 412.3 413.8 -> 0.09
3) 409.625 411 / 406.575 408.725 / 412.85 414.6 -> 0.03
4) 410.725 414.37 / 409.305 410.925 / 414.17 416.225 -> -0.09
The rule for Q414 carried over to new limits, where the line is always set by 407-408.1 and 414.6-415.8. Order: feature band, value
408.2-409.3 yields -0.38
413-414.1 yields -0.06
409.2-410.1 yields -0.07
